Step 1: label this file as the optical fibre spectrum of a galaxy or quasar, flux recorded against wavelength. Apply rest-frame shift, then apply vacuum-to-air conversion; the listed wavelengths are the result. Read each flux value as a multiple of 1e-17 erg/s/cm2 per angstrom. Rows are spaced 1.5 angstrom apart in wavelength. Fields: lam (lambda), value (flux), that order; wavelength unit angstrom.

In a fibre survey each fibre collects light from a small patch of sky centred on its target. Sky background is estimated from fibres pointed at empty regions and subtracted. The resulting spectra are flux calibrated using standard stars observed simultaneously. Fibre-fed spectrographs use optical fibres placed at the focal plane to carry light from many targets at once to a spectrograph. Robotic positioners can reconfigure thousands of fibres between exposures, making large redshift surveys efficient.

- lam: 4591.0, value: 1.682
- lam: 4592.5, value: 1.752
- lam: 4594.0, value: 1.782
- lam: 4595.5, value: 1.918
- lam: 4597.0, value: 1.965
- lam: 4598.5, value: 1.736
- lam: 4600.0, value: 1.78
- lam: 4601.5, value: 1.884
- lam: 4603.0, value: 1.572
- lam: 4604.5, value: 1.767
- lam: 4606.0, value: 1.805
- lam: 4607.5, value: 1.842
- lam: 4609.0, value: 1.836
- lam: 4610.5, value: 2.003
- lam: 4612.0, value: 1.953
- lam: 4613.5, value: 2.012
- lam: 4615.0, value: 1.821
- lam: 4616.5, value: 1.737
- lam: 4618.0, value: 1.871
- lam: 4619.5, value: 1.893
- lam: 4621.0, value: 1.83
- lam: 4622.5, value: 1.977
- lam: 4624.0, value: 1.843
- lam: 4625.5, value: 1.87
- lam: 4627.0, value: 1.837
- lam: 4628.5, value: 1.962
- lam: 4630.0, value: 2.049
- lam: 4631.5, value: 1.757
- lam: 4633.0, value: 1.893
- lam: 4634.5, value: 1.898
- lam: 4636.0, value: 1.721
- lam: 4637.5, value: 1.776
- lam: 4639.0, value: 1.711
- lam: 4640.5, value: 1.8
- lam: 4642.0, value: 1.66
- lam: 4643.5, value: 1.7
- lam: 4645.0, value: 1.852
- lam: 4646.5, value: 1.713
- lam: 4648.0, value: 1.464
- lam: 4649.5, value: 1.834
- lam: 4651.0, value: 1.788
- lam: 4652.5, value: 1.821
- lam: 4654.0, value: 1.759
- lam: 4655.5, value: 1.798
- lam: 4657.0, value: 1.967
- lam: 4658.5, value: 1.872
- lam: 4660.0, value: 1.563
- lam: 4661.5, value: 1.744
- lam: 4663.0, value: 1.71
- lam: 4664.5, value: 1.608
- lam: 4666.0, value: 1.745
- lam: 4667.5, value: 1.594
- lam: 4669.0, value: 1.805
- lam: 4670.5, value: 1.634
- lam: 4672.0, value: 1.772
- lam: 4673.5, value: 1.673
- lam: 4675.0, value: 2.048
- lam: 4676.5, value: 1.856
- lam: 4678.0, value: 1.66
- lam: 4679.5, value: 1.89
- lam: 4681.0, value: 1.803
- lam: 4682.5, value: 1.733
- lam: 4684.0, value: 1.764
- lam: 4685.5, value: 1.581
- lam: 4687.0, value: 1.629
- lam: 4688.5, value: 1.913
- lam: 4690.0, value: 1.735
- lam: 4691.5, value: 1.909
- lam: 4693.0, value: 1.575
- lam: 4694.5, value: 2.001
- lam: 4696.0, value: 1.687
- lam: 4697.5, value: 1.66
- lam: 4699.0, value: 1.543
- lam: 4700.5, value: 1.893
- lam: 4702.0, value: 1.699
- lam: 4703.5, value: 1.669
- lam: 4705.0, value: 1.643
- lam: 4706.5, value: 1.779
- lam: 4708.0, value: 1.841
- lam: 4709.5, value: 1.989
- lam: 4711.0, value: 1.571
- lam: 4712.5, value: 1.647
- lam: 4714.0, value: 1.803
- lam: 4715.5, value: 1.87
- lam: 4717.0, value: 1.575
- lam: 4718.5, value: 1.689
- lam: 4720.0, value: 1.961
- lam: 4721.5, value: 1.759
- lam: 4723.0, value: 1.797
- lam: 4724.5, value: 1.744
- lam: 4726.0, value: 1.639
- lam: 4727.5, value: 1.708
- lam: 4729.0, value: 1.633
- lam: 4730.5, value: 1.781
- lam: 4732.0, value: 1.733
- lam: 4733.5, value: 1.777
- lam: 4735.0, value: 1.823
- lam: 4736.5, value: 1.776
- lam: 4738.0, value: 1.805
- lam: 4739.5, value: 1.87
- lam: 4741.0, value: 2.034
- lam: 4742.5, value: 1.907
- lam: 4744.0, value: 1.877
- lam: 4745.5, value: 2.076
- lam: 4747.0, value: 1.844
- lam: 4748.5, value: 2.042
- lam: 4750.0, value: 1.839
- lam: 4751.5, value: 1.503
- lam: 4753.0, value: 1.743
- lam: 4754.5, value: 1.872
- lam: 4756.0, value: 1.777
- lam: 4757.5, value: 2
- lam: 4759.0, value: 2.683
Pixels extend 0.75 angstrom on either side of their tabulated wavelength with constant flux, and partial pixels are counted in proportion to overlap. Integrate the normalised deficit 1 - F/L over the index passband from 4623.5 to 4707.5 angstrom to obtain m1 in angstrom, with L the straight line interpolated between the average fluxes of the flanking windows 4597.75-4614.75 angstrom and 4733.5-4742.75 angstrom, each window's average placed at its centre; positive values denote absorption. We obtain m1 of 3.67 angstrom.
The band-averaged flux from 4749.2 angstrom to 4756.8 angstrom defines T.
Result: 1.75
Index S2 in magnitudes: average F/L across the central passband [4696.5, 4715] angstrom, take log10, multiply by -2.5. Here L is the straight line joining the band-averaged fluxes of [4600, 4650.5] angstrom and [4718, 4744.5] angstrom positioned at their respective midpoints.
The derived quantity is 0.04 mag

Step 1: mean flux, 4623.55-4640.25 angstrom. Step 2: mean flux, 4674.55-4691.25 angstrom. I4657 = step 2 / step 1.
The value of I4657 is 0.97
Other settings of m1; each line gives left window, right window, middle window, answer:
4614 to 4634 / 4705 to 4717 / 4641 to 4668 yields 1.5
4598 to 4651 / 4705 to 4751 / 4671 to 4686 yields 0.3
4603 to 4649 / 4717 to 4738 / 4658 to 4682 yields 0.6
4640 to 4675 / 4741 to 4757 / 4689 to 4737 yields 1.7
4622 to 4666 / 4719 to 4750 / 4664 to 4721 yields 1.9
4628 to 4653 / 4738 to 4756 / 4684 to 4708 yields 1.3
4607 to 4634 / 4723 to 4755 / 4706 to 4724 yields 0.5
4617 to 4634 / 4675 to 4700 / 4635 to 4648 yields 0.9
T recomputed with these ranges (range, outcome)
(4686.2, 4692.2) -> 1.79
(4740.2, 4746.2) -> 1.97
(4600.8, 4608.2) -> 1.77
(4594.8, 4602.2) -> 1.86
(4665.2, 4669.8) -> 1.71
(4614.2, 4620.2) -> 1.83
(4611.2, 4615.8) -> 1.93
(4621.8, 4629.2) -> 1.9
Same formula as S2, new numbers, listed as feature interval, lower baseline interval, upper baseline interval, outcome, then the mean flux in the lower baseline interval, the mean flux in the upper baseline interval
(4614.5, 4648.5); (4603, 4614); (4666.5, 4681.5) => 0.012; 1.86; 1.77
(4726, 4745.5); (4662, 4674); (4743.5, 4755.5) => 0.005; 1.69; 1.85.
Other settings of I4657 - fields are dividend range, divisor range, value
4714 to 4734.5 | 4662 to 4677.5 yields 1.00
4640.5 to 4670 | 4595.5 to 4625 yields 0.94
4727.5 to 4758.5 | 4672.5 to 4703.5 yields 1.04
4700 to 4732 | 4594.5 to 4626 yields 0.94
